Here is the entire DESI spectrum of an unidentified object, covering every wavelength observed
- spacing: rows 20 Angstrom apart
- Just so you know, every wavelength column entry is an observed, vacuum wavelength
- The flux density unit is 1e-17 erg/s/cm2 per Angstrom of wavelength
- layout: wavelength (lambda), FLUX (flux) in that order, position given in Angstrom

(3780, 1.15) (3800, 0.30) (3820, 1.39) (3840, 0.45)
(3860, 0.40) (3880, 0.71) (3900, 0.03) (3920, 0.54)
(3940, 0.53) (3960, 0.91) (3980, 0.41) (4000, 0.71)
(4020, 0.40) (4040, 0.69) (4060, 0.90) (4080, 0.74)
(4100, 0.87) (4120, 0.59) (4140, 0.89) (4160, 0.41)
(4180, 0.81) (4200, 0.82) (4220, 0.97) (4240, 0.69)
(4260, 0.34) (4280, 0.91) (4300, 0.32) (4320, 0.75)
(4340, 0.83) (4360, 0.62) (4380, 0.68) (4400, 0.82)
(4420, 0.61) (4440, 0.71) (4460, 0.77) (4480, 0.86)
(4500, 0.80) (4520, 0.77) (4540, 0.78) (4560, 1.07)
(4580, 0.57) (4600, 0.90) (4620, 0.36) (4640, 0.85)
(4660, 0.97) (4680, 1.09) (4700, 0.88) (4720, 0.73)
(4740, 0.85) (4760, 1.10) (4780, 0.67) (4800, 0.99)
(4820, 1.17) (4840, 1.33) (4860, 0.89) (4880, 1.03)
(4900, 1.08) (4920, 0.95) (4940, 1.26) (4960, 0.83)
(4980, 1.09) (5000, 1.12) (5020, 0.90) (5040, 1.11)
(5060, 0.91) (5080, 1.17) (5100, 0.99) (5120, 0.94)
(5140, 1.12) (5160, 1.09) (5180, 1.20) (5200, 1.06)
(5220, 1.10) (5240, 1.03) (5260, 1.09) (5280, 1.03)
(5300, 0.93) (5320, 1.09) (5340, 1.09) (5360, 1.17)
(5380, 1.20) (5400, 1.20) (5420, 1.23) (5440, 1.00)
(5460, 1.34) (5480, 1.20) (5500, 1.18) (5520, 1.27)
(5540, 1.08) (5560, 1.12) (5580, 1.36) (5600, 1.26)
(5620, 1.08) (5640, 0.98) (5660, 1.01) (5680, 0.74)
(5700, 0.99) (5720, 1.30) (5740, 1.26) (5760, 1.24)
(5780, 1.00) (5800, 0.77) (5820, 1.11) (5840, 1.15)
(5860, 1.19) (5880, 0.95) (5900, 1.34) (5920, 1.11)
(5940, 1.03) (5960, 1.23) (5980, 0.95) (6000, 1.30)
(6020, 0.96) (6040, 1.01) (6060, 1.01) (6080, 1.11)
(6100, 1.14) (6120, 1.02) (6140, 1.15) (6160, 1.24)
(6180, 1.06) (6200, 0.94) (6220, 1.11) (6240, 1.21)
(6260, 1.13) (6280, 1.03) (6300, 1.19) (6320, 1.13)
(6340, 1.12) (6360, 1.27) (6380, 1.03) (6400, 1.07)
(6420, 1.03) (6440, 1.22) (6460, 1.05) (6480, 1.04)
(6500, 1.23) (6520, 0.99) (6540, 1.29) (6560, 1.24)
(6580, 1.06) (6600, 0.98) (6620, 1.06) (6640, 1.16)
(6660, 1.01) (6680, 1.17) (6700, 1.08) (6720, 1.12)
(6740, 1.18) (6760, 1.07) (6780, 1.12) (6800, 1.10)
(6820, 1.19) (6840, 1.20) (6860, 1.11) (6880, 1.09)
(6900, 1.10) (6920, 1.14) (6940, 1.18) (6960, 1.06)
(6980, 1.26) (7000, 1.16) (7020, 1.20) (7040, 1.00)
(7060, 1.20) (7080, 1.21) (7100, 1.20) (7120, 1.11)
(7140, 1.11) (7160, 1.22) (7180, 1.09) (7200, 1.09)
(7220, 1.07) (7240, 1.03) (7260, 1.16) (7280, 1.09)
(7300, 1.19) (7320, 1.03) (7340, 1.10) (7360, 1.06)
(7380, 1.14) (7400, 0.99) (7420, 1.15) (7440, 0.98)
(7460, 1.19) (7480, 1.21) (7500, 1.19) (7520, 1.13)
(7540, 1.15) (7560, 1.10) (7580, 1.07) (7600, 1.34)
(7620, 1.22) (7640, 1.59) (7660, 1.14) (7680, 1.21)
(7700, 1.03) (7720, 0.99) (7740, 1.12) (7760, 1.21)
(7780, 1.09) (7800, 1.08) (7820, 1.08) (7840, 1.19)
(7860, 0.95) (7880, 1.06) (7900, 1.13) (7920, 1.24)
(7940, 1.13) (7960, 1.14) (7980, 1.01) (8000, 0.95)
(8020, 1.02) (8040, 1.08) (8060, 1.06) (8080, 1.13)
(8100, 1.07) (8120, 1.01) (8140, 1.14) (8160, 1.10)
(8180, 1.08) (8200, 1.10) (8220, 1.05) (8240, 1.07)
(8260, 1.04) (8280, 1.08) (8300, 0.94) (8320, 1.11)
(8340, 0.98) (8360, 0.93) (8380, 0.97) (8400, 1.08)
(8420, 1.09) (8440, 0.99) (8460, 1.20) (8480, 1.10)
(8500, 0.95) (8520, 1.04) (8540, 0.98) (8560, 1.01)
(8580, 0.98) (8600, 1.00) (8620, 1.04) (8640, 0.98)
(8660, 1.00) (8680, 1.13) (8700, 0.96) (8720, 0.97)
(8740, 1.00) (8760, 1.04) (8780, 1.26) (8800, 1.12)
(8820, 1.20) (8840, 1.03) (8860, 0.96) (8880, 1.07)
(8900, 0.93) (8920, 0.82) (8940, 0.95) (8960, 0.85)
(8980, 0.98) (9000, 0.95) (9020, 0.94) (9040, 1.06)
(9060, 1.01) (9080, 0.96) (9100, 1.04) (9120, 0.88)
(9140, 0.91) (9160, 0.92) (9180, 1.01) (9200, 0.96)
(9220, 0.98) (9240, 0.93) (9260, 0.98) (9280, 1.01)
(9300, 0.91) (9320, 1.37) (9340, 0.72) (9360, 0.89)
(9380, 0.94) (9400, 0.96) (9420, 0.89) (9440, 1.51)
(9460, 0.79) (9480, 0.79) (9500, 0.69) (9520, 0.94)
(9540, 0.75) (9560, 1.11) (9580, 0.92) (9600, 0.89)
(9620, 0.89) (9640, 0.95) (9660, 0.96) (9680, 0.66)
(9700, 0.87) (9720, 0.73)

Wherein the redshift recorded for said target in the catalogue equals 0.164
